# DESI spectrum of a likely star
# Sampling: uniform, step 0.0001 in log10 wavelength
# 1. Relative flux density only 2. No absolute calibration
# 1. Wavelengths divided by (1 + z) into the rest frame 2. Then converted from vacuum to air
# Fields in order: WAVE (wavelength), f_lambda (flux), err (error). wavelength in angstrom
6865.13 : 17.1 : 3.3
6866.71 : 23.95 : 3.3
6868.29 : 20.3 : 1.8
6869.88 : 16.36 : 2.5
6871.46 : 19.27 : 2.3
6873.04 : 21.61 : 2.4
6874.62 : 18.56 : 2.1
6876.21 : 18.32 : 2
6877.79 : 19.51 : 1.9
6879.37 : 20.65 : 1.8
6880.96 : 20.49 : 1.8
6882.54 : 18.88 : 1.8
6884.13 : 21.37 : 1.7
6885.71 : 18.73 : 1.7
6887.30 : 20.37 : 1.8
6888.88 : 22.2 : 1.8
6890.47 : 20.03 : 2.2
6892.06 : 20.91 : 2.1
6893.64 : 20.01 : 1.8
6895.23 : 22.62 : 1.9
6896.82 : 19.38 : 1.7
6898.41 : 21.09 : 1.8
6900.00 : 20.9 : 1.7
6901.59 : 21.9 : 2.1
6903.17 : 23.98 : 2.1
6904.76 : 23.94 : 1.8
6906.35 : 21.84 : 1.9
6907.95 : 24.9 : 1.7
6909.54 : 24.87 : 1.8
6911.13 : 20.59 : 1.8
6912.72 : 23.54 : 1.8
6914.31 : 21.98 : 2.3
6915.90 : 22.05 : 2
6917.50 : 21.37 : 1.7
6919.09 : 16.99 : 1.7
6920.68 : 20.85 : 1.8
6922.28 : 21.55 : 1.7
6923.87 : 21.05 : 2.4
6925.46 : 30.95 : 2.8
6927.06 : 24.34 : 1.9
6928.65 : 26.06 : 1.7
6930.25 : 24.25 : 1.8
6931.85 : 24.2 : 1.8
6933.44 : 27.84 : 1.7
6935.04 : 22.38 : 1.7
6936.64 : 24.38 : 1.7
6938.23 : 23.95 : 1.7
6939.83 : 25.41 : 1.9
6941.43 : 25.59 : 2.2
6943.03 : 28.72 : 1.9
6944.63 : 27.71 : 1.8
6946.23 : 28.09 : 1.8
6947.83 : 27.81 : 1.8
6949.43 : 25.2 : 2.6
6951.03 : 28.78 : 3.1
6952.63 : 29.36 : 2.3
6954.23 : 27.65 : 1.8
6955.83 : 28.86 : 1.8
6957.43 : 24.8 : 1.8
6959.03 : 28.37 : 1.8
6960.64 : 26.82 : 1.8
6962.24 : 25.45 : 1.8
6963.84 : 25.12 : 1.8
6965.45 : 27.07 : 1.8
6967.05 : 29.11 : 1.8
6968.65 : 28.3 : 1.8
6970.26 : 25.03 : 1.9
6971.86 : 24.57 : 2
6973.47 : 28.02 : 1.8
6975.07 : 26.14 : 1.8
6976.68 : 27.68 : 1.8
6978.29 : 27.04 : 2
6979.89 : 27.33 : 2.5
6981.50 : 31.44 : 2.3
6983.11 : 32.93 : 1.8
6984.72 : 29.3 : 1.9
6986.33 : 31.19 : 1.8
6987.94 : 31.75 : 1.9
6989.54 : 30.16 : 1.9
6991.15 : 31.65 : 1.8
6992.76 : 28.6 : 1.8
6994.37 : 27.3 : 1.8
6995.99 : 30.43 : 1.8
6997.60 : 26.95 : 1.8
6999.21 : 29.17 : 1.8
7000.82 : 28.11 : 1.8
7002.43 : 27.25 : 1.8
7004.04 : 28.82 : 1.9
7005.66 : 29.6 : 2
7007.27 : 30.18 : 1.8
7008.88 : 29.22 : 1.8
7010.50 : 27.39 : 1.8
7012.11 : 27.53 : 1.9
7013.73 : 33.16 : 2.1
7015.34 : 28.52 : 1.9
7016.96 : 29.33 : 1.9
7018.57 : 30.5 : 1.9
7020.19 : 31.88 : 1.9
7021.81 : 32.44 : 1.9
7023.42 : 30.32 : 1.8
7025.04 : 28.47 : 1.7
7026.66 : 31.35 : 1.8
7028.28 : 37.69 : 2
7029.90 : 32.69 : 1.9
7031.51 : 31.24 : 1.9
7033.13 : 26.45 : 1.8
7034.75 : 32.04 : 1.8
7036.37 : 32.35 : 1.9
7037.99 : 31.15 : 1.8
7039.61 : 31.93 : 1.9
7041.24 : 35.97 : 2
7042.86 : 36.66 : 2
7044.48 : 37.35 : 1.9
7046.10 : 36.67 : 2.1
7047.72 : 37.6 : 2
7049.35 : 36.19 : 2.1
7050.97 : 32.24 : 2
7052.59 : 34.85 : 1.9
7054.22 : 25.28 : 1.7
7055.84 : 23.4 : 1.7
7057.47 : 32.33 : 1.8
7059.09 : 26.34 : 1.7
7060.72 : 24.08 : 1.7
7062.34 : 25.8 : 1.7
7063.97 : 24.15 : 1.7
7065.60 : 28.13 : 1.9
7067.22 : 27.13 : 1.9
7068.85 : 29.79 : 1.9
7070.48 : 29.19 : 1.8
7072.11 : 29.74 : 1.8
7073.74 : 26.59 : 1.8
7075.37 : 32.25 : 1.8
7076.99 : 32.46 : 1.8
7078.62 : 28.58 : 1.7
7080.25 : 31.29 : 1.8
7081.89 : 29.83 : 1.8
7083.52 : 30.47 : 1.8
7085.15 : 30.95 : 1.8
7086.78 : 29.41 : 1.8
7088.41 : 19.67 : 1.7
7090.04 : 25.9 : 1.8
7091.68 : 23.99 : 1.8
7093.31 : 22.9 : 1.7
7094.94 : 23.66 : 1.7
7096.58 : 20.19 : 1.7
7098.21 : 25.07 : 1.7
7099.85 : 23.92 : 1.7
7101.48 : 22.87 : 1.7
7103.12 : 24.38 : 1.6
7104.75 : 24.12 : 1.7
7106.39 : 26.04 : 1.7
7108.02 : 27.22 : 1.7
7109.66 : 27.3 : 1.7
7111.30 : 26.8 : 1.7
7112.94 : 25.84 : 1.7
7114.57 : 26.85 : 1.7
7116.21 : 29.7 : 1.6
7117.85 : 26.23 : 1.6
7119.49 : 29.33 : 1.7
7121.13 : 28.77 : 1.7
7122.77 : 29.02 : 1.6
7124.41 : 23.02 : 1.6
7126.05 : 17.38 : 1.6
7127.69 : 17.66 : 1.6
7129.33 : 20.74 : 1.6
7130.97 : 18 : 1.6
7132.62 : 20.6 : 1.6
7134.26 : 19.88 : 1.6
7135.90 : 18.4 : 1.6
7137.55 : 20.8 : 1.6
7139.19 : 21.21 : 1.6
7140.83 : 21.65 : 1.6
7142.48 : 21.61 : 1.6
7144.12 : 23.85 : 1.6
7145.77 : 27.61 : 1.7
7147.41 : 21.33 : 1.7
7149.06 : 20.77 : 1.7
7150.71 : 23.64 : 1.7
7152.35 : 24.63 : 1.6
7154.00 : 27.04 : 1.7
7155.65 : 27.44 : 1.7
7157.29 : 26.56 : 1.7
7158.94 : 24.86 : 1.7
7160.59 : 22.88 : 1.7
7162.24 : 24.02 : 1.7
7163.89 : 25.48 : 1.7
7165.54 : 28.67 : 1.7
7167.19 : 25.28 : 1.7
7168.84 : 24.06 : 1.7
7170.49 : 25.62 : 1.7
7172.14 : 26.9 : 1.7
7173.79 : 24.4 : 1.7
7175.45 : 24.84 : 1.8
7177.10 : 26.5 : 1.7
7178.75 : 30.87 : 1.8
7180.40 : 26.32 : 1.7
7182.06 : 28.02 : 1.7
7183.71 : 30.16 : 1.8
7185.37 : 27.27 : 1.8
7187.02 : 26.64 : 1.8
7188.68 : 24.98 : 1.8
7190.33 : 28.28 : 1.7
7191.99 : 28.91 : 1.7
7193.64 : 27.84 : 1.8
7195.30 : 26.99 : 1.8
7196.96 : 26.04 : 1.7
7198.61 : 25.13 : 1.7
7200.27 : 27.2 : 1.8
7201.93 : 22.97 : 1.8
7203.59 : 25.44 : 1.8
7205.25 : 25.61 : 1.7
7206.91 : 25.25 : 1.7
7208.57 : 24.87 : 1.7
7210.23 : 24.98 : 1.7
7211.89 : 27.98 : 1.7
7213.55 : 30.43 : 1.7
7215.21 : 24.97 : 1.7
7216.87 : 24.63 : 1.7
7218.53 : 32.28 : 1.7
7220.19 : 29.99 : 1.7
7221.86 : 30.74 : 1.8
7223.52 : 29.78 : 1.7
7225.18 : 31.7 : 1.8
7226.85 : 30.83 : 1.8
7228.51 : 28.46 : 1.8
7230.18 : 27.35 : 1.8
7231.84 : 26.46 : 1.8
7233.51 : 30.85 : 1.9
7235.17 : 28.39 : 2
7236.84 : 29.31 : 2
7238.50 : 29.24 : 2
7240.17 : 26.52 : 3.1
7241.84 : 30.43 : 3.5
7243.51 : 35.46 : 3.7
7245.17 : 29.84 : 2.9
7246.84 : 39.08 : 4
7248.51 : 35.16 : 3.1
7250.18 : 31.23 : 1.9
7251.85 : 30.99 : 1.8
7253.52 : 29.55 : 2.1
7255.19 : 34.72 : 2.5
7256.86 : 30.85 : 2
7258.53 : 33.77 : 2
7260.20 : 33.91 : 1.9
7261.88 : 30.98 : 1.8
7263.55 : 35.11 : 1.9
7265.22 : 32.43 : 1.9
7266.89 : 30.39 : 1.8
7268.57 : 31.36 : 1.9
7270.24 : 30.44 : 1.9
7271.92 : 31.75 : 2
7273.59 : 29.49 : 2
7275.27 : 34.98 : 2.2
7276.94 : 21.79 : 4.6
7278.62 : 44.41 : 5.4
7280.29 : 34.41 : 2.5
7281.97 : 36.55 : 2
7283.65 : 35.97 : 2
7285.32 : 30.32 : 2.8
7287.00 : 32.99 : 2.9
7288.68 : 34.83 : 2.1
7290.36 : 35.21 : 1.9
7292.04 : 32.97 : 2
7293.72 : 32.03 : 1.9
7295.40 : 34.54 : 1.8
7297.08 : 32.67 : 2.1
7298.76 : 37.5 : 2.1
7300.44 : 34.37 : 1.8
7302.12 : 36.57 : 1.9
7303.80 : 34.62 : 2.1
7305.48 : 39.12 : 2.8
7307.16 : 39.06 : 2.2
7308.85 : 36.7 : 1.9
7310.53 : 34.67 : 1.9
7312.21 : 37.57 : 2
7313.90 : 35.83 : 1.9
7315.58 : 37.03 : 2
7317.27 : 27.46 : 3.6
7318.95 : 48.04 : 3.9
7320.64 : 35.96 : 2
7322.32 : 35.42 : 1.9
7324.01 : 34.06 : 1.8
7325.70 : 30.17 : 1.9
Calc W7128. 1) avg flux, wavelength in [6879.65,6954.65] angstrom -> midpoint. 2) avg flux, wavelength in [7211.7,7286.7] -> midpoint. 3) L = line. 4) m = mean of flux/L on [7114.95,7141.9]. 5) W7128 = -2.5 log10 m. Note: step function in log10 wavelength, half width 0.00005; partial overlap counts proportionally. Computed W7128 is 0.24 mag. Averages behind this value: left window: 23.4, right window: 31.3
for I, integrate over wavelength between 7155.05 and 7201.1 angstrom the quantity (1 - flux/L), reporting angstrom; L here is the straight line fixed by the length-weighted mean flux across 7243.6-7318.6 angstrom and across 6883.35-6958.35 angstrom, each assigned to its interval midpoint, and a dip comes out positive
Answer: 6.66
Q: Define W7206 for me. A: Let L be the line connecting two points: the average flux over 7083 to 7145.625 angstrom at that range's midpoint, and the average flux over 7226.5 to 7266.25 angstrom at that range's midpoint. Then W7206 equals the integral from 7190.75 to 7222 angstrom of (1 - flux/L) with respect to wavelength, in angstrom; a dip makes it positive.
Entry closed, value 2.4 angstrom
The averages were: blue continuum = 24.1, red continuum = 31.3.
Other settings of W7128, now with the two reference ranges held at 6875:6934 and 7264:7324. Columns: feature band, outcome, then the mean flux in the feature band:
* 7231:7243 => 0.13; 28.9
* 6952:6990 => -0.16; 28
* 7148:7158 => 0.20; 24.9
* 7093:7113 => 0.15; 24.6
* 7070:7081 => -0.10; 30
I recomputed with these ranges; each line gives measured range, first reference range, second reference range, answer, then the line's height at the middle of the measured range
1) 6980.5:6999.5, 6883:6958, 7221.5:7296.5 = -3.5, 25.4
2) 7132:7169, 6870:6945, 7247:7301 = 7.4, 29.5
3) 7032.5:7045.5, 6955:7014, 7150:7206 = -2.5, 27.8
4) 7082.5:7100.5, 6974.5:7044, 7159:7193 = 2.1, 28.4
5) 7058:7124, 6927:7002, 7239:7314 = 6.7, 30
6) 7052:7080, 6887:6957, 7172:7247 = -2.5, 26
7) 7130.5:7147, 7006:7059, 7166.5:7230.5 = 4.2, 28.8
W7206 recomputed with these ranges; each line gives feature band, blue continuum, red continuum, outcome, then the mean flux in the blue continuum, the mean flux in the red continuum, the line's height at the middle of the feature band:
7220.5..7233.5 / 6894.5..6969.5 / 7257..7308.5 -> 1.17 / 24.7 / 33.8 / 32.4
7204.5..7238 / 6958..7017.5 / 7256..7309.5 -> 4.56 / 28.5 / 33.8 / 32.7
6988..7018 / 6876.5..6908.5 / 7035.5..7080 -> -1.81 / 21.1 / 30.7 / 27.5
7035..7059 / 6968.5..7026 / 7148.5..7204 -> -3.92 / 29.1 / 26.1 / 28.3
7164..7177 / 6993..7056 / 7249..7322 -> 2.80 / 31.1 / 34.1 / 32.8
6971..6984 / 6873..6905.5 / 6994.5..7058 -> -0.34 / 20.7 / 31.1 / 27.4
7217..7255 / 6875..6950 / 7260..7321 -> 2.53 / 22.8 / 34.4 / 32.8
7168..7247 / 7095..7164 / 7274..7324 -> 3.45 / 23.9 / 35.2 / 29.1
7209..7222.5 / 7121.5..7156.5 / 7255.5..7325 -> 0.15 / 22.3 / 34.3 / 28.4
